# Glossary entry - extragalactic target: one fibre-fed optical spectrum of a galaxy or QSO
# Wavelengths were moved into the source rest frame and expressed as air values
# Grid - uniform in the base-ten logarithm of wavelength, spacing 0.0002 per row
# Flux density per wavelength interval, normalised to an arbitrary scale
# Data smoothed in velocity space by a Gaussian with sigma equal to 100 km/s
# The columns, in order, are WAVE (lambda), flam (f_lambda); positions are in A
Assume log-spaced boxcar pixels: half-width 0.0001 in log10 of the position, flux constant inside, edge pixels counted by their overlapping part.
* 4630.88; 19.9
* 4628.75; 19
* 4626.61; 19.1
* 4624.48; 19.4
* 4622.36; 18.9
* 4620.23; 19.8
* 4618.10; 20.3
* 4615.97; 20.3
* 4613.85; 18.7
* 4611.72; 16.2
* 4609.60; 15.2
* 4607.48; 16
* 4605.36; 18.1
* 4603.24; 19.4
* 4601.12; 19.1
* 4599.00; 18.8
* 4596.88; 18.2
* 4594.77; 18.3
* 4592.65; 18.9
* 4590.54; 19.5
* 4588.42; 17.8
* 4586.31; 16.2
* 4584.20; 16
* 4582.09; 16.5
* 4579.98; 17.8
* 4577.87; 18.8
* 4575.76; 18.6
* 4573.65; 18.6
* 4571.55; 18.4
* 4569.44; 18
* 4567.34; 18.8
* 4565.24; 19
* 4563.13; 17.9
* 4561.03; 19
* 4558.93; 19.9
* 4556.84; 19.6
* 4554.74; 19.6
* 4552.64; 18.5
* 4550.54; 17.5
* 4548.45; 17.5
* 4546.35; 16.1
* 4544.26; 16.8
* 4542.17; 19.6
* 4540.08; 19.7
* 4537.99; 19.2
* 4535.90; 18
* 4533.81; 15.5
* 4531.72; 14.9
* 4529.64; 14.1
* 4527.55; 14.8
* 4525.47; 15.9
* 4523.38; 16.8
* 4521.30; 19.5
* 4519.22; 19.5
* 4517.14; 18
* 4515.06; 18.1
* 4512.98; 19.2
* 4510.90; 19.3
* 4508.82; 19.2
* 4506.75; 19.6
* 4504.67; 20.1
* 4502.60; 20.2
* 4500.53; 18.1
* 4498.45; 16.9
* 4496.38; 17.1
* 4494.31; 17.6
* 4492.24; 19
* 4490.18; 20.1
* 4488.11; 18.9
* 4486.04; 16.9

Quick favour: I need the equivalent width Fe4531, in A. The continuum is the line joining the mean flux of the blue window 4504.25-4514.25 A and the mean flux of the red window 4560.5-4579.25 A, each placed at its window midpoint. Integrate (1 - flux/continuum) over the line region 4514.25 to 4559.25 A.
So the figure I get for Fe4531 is 3.2 A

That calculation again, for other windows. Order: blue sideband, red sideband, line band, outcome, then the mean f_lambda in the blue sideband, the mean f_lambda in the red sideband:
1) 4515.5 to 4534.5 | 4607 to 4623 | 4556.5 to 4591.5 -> -1.5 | 16.6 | 18.2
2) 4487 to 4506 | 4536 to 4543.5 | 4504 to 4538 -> 2.3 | 18.7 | 19.2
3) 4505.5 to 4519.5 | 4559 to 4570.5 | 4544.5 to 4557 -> 0.5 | 19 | 18.6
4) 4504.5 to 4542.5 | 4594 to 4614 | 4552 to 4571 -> -1.2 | 17.9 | 17.8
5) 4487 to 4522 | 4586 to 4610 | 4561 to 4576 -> -0.1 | 18.8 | 18.1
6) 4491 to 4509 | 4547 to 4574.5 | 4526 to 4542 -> 1.6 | 18.6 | 18.6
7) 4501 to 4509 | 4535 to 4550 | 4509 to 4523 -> 0.3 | 19.7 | 18.1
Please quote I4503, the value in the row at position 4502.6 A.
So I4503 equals 20.2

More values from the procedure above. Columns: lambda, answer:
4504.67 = 20.1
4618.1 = 20.3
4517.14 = 18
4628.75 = 19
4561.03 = 19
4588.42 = 17.8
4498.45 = 16.9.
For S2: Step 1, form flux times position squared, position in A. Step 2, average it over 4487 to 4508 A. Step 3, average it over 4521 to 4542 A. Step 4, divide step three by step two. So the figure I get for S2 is 0.9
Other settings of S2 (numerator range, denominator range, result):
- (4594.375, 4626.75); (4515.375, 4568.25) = 1.07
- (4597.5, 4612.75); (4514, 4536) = 1.08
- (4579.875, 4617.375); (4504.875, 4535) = 1.06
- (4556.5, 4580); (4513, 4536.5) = 1.13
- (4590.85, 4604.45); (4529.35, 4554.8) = 1.10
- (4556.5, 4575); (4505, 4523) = 1.01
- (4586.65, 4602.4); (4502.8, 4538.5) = 1.08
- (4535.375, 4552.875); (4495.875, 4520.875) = 0.98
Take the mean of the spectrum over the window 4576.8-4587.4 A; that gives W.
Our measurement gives 17.1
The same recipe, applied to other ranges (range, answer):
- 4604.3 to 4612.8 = 16.4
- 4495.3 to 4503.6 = 18.1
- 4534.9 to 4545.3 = 18.7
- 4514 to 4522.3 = 18.8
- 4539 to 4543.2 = 19.7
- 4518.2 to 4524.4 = 18.6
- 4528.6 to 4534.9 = 14.9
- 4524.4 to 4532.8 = 14.9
